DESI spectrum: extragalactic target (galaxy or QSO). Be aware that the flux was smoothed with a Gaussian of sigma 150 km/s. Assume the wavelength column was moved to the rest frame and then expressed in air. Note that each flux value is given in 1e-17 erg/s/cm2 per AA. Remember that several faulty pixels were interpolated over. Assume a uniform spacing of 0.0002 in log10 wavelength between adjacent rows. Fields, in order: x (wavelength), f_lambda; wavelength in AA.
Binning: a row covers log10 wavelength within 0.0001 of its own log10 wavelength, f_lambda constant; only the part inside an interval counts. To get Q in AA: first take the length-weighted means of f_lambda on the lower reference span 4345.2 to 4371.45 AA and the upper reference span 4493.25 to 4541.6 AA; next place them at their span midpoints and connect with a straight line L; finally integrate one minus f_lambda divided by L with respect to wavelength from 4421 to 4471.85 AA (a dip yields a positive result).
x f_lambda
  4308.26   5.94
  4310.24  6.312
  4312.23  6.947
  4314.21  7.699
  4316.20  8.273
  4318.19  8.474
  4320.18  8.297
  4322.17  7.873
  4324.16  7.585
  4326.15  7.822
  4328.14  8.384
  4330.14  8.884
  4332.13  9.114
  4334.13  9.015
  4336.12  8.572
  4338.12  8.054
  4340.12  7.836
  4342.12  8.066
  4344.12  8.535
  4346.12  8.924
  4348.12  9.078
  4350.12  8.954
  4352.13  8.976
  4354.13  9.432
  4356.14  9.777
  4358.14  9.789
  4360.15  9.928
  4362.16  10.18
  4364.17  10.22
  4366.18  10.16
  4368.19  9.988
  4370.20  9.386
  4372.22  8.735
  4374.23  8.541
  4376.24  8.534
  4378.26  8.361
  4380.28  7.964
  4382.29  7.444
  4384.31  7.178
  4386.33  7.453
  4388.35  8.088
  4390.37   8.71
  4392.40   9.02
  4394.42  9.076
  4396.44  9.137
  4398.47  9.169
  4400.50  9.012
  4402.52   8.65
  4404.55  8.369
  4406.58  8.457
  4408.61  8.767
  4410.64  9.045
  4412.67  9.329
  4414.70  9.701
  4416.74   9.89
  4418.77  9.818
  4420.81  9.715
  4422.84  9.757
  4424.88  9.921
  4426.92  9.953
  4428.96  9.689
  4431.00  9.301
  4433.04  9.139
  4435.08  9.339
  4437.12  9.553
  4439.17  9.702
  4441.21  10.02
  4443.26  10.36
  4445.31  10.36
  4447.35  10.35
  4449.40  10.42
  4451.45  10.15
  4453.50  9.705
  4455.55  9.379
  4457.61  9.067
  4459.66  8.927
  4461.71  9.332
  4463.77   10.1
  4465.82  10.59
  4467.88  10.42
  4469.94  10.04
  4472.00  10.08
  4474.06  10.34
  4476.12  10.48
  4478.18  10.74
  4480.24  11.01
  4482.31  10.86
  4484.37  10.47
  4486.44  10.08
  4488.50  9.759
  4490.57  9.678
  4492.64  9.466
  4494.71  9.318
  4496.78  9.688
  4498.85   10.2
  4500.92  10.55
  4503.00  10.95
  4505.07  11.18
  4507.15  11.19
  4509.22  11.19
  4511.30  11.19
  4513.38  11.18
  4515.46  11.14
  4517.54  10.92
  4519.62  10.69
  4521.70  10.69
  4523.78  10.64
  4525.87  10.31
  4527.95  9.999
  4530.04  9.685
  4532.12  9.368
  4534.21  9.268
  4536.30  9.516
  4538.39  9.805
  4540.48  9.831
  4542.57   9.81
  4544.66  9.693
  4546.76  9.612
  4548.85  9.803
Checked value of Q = 1.01 AA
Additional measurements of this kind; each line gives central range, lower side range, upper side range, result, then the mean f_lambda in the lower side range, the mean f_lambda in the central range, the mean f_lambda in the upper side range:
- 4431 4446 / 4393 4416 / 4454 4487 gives -0.3 AA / 8.99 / 9.73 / 10.1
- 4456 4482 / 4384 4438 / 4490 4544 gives -0.9 AA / 9.11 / 10.1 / 10.3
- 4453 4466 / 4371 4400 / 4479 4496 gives 0.1 AA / 8.4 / 9.52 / 10.1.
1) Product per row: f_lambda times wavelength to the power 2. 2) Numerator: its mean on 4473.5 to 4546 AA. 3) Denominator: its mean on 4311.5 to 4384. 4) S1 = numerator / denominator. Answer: 1.3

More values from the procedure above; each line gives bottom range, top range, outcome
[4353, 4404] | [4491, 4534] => 1.24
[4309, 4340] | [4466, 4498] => 1.35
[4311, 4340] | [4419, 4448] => 1.26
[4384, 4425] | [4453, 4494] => 1.15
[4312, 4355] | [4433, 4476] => 1.24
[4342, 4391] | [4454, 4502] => 1.18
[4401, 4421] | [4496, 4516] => 1.24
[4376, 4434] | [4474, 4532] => 1.23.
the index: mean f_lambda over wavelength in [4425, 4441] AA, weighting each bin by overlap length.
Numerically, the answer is 9.57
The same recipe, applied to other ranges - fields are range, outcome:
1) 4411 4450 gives 9.79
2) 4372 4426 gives 8.81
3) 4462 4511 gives 10.4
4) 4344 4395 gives 8.94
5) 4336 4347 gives 8.3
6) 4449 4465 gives 9.62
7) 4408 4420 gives 9.45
